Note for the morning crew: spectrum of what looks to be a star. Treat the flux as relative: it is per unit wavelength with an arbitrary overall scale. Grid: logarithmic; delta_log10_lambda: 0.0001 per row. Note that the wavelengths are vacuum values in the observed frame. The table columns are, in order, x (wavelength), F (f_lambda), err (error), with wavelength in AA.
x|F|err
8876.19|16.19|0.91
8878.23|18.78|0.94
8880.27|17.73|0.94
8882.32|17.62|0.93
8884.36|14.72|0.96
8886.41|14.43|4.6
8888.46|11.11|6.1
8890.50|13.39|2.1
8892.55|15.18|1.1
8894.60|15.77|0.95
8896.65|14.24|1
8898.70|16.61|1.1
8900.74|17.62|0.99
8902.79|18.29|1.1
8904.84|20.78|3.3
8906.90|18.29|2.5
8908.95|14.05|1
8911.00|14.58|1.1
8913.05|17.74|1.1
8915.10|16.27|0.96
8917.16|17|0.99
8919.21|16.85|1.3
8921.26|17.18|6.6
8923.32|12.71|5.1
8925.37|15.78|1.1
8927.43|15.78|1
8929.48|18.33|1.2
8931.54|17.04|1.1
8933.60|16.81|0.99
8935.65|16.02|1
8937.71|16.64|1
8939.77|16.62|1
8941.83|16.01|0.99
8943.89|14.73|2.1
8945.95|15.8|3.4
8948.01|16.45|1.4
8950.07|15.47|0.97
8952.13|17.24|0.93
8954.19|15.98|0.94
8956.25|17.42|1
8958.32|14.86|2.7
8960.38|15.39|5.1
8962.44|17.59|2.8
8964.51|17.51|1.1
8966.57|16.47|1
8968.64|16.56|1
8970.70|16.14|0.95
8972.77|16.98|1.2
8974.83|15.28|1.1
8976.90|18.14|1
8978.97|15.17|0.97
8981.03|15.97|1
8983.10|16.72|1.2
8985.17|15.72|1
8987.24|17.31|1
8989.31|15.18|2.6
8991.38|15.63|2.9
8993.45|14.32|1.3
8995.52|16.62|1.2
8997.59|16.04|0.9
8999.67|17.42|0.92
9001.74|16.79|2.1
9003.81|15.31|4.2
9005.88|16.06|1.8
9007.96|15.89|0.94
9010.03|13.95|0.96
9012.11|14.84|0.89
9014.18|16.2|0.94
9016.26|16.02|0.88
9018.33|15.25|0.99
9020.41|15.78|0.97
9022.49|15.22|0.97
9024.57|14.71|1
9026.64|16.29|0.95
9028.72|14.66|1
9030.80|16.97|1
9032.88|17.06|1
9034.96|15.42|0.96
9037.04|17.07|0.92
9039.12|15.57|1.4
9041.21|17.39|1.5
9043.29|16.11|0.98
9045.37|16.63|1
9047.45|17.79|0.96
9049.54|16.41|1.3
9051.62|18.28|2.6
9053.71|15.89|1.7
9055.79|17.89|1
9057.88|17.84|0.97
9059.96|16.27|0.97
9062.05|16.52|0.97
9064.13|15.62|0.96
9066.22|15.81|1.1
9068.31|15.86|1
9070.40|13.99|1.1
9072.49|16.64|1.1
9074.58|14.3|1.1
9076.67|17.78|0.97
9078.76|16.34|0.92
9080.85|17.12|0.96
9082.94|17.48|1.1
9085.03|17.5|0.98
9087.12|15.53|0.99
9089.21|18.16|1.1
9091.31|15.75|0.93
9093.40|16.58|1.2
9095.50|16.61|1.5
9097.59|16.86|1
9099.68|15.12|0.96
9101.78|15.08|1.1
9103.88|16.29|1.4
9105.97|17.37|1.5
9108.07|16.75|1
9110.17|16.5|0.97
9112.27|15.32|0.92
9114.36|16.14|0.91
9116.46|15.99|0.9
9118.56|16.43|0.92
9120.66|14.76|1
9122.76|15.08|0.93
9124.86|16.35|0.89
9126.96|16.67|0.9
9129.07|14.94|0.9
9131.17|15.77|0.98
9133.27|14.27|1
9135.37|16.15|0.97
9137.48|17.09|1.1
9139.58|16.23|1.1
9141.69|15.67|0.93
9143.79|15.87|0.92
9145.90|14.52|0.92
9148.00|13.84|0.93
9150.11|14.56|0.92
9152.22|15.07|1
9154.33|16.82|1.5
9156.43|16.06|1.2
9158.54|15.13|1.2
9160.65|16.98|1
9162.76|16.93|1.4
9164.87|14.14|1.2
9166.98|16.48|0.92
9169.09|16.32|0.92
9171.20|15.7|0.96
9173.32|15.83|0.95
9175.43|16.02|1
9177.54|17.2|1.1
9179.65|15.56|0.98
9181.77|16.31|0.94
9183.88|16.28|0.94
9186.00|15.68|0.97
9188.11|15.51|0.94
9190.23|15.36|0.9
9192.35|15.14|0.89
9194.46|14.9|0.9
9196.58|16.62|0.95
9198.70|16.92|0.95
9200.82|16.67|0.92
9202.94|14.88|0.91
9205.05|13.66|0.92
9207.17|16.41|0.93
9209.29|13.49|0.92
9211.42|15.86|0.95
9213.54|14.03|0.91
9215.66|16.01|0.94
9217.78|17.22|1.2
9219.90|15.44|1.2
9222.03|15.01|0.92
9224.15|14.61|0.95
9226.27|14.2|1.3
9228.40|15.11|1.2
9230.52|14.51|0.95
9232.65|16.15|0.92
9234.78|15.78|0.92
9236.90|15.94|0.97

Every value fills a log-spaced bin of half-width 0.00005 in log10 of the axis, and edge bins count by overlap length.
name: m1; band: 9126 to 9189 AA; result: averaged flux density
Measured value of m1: 15.8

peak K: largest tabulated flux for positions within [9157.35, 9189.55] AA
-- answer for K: 17.2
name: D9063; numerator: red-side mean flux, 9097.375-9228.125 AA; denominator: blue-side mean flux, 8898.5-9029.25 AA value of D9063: 0.97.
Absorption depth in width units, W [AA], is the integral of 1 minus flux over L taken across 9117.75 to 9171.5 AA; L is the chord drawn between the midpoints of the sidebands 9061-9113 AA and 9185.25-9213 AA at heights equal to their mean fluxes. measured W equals 0.6 AA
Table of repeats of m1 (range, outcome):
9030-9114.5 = 16.5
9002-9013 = 15.3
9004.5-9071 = 16.1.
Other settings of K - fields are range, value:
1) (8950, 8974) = 17.59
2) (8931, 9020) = 18.14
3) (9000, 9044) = 17.39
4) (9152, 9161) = 16.98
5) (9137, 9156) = 17.09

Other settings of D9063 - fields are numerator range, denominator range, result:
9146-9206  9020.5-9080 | 0.97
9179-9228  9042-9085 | 0.93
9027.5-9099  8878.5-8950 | 1.02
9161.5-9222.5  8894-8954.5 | 0.96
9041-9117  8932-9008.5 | 1.01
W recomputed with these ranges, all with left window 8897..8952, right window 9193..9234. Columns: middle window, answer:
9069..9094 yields -0.9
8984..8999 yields 0.3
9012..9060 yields -0.9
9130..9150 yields 0.3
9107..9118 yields -0.3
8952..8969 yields -0.2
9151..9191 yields -1.1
